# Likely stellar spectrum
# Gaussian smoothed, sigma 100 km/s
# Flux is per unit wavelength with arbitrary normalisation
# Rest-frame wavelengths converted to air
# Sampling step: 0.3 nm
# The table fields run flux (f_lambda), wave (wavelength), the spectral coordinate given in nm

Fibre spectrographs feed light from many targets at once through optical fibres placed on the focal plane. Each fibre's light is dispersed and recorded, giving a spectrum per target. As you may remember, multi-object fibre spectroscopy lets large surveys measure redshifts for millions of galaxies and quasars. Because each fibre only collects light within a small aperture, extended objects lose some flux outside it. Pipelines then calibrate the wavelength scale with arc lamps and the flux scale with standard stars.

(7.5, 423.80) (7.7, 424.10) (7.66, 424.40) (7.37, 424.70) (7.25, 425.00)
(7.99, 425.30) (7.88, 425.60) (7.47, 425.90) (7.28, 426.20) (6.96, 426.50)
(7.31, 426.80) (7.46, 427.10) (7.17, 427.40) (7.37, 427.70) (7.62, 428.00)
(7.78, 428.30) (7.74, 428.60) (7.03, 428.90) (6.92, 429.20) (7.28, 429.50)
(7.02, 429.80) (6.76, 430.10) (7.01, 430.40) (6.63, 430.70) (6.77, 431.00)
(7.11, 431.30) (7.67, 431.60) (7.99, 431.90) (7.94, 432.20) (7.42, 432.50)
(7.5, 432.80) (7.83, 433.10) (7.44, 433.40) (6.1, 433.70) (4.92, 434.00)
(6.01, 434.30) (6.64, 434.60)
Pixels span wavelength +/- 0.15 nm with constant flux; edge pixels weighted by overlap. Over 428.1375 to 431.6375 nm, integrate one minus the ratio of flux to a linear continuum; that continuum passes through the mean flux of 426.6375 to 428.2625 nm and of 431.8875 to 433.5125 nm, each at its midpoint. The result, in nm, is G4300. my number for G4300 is 0.186 nm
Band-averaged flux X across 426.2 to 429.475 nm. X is 7.33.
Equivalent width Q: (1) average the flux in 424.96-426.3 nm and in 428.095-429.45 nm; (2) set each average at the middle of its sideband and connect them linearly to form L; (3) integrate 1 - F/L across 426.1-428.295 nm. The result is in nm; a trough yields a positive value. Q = 0.04 nm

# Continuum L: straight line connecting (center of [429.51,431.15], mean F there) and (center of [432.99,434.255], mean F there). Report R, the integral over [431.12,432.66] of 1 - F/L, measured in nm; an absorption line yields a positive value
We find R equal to -0.21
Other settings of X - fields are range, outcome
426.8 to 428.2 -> 7.41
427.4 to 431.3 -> 7.16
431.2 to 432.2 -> 7.67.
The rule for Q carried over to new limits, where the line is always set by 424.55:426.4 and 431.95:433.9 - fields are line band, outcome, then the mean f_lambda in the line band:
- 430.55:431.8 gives 0.05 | 7.08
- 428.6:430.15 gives 0.07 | 7.09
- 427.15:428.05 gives 0.01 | 7.37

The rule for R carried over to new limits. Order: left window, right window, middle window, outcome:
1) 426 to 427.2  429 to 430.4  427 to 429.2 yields -0.09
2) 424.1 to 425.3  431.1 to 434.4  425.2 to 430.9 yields 0.05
